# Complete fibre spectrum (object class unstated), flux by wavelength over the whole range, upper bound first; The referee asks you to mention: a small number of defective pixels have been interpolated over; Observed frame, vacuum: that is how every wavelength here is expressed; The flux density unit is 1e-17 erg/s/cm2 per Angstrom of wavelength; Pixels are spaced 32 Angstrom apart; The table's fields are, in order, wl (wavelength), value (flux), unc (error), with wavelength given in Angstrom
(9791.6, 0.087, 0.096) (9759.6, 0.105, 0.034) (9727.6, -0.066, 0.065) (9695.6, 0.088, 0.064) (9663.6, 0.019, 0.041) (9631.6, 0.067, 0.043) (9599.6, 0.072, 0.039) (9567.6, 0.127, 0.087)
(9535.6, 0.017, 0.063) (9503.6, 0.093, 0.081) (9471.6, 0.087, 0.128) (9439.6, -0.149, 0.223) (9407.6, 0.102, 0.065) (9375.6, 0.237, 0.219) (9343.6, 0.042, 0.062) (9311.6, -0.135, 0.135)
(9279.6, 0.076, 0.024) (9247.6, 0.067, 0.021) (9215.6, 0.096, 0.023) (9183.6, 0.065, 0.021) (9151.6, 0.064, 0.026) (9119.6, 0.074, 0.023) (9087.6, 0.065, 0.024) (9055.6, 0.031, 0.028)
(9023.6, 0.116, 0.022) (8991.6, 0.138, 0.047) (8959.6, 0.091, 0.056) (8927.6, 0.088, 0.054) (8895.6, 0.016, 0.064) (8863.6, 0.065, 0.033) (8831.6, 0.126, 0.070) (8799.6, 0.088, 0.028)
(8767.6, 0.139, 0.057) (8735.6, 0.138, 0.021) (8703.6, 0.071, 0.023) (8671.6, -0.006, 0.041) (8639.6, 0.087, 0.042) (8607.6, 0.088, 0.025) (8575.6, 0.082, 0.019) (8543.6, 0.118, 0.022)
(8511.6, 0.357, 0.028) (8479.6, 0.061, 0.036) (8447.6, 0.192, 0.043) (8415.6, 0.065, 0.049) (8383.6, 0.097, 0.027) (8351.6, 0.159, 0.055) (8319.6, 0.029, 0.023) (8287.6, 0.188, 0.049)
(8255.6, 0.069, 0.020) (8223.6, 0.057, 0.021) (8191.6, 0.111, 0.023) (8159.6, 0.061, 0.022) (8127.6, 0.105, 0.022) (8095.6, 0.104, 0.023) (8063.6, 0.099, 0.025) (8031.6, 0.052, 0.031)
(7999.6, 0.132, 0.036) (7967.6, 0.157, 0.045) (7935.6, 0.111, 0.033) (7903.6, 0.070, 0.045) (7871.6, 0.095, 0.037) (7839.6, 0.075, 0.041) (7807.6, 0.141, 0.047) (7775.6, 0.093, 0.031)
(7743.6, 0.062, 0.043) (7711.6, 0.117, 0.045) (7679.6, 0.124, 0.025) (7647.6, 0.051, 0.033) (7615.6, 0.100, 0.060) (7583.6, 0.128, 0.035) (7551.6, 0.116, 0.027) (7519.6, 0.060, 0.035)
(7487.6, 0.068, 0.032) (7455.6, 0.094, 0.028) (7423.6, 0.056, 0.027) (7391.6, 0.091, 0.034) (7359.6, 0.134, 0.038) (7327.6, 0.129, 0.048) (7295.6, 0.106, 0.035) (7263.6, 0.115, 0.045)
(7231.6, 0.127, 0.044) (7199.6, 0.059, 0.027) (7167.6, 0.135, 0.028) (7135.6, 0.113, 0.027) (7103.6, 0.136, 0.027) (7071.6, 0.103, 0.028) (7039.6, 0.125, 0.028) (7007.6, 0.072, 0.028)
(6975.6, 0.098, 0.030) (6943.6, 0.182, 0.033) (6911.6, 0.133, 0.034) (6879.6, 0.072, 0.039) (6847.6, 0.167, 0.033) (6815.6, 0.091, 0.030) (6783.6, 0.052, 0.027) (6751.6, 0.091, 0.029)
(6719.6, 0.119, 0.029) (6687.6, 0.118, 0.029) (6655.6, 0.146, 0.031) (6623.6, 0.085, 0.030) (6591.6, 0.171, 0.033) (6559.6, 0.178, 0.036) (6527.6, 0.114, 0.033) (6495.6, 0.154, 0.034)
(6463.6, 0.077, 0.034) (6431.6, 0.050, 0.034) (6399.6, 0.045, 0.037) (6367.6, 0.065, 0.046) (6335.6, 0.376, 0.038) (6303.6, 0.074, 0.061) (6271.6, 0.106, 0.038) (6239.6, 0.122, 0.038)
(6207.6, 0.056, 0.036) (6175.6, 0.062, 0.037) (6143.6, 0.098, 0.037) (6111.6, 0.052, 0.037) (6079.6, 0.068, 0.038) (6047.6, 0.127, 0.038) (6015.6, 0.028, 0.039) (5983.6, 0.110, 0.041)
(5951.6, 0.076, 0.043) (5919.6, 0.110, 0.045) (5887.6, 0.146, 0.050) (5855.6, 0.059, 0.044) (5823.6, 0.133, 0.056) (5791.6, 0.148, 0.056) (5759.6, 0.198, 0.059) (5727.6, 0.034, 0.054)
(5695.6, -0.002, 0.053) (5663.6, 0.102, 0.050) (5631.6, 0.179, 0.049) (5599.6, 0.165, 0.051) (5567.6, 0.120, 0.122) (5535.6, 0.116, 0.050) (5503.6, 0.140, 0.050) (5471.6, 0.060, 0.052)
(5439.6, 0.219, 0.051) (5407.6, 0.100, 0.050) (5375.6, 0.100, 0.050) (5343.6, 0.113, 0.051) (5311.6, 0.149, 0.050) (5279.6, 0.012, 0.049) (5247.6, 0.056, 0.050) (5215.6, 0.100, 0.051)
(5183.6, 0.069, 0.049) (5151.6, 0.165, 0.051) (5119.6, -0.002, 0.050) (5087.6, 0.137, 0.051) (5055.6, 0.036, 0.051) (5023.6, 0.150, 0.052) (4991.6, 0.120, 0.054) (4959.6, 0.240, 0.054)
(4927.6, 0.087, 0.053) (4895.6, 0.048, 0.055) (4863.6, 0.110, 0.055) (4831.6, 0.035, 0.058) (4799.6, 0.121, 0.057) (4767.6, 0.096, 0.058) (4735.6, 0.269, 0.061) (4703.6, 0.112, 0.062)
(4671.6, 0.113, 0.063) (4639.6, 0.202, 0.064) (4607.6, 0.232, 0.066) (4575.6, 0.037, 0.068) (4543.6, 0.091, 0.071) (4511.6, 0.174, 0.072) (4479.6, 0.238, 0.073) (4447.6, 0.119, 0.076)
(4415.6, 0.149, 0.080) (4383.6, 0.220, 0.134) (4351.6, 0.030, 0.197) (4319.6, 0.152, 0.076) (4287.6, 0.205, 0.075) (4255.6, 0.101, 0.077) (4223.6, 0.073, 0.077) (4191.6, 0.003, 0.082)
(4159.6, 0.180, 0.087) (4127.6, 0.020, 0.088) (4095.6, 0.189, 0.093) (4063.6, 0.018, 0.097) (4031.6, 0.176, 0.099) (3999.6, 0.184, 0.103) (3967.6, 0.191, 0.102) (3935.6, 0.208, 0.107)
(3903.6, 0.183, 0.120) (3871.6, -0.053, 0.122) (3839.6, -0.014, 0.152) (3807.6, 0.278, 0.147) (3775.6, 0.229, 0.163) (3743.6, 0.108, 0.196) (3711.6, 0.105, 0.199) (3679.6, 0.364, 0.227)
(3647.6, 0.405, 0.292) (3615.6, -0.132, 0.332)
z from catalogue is 0.701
